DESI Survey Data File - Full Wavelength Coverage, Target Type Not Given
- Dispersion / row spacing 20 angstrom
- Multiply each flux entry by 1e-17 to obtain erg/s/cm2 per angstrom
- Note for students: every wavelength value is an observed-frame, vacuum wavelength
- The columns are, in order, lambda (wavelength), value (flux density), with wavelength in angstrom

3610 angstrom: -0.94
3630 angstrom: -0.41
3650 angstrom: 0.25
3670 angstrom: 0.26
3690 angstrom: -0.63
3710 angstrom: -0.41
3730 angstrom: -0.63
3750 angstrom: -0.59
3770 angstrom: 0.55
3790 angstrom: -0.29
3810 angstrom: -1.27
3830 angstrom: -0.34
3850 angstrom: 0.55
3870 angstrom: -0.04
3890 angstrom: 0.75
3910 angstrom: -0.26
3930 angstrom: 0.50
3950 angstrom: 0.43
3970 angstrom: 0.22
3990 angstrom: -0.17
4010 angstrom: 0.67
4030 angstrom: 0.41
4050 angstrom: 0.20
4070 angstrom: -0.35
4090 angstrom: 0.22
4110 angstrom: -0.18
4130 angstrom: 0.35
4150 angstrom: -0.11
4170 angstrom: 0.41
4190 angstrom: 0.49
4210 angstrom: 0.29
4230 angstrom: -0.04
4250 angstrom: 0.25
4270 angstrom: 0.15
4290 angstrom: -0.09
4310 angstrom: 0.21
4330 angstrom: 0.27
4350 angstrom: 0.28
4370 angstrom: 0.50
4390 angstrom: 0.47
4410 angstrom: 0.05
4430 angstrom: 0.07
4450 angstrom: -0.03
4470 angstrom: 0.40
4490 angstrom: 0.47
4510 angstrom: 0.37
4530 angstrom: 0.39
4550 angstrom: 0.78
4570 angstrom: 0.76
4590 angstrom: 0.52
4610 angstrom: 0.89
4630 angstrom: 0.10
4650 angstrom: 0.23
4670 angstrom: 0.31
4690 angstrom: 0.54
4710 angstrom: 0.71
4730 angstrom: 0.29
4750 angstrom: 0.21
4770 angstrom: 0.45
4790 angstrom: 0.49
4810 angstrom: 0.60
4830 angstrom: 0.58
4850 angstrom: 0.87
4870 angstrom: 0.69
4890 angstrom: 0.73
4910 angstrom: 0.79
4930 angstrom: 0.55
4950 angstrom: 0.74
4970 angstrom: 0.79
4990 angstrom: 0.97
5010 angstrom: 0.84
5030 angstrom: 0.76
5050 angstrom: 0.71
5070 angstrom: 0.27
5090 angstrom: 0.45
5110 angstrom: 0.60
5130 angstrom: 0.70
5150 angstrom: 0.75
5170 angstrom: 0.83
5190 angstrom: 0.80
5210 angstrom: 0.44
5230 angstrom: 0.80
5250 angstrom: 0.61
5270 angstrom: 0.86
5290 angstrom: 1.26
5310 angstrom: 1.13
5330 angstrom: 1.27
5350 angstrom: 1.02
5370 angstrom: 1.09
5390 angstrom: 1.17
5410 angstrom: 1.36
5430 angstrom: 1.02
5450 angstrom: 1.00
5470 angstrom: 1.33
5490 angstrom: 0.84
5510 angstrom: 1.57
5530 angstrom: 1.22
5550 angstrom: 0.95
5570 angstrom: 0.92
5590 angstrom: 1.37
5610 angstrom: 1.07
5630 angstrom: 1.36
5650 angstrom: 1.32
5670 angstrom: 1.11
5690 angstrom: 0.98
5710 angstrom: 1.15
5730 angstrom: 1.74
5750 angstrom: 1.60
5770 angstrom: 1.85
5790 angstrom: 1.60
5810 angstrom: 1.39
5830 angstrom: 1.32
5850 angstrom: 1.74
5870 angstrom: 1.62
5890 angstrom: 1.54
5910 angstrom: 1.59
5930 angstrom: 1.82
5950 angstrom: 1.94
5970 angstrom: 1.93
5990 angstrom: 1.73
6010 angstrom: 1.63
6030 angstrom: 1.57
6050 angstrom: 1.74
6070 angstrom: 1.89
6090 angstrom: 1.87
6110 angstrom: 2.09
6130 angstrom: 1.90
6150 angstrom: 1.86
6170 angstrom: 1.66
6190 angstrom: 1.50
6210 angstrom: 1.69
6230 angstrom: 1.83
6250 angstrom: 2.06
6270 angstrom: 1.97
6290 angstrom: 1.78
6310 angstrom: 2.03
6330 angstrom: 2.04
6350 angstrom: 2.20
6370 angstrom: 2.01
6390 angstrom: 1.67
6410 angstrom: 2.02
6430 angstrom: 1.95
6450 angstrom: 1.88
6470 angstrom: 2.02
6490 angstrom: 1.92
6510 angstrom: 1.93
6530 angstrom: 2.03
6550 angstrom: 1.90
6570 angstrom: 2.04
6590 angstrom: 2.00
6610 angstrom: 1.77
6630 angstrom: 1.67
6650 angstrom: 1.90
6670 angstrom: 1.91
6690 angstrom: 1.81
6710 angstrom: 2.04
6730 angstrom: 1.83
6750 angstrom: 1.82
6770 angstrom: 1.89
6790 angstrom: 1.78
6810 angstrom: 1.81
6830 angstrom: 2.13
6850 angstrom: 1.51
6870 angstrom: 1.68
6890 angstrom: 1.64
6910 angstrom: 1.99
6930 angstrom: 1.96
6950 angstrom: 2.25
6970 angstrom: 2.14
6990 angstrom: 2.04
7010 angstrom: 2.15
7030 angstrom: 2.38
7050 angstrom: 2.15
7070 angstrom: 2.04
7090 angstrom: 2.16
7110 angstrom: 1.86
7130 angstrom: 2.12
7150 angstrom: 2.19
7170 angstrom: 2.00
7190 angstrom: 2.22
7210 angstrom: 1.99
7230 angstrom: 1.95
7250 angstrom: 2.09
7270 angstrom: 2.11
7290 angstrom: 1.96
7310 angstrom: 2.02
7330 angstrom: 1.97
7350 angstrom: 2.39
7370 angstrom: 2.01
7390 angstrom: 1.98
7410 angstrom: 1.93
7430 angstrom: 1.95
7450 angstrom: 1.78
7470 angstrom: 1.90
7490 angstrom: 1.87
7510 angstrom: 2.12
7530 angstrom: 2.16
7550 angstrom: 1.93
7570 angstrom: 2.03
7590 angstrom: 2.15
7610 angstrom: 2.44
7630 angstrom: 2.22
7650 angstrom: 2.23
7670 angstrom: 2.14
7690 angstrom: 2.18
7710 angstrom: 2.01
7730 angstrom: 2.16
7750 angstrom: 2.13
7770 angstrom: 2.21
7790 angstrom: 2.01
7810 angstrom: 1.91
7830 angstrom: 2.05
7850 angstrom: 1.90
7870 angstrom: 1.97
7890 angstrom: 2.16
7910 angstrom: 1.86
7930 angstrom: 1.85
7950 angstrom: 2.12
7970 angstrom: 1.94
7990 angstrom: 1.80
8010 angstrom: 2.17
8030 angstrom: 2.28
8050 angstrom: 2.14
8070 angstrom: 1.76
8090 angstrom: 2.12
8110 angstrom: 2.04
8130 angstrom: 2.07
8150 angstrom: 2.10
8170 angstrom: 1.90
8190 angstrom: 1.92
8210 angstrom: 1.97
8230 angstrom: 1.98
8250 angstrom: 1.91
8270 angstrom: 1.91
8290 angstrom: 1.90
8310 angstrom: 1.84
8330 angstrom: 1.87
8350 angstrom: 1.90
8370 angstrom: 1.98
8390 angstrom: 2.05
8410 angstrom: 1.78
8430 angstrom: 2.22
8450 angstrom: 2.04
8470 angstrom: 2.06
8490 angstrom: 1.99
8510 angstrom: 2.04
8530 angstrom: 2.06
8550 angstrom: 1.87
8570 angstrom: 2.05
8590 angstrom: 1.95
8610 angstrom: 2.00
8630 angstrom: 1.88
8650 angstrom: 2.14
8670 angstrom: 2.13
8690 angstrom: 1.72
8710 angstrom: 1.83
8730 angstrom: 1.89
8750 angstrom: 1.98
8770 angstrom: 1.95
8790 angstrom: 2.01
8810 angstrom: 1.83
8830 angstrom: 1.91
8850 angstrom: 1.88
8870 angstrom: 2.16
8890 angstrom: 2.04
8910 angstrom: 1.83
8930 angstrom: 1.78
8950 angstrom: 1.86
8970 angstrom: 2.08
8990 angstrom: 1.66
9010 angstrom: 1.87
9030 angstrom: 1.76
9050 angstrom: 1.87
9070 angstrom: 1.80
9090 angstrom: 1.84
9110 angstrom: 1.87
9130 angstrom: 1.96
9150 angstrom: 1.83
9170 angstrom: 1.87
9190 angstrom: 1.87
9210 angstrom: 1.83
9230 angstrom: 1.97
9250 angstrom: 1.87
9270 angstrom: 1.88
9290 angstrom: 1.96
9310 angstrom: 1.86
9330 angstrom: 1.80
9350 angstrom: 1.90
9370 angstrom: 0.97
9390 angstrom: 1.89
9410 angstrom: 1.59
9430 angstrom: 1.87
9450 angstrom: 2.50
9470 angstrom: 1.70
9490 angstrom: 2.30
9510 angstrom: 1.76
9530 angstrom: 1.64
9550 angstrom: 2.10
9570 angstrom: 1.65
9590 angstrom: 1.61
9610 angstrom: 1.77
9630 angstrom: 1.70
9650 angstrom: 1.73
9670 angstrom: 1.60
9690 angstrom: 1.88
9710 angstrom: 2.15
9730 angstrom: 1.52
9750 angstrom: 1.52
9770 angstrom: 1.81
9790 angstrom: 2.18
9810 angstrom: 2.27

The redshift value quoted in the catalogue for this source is 0.325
